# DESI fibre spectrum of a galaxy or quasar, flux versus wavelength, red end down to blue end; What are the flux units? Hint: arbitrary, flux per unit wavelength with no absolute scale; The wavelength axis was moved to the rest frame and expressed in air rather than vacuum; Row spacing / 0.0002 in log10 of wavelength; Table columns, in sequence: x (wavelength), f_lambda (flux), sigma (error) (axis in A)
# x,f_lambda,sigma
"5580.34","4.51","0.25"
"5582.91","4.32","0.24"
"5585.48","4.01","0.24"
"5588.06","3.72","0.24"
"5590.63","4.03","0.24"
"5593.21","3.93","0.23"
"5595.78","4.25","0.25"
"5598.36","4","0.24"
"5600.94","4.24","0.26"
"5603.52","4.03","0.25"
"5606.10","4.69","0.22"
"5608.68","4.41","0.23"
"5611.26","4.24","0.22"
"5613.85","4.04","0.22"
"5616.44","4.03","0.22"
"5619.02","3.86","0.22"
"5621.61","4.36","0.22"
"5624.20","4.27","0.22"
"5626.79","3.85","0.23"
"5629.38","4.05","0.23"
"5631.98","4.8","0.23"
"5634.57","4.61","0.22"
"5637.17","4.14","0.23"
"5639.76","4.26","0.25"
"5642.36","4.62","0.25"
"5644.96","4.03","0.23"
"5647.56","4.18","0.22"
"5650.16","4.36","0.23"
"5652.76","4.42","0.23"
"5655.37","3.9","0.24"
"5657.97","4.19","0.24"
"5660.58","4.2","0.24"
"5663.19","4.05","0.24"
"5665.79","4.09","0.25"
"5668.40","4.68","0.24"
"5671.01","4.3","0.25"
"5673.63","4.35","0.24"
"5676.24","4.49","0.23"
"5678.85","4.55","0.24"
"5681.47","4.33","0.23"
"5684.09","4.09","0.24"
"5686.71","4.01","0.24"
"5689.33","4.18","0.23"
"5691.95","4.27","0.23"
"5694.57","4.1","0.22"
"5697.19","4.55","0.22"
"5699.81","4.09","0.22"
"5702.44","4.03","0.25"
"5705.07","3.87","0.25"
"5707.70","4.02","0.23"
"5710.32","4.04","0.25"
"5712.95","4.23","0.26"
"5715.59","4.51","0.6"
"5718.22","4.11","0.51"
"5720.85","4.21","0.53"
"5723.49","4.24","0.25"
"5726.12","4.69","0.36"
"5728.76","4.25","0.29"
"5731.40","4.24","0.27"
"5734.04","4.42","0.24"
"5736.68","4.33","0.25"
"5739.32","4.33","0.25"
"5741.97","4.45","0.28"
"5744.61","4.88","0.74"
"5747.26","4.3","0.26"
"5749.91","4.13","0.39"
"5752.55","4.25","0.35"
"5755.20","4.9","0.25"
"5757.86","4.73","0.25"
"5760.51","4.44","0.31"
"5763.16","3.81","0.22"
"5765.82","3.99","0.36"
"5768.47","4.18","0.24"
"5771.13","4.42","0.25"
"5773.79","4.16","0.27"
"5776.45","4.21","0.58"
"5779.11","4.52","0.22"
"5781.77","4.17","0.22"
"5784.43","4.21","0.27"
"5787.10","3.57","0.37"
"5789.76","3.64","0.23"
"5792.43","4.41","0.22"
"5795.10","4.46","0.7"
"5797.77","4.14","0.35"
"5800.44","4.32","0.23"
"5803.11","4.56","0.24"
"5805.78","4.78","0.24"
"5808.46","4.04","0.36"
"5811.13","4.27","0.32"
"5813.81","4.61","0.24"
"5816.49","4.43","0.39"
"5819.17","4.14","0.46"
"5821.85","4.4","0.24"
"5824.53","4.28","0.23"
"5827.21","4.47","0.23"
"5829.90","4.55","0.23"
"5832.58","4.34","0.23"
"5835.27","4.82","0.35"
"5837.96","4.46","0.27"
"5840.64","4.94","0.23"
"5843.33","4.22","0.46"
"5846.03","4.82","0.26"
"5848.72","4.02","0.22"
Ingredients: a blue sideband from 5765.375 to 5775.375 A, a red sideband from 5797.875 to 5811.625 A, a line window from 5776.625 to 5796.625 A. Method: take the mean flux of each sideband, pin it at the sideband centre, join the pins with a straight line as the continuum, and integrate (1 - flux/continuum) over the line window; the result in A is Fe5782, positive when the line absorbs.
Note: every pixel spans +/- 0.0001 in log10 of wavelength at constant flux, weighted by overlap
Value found 0.7 A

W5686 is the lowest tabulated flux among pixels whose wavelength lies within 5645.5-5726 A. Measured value 3.87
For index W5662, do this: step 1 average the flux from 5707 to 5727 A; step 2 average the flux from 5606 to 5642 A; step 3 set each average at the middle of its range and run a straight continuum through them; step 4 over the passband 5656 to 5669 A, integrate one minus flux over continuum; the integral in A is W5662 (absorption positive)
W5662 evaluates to 0.2 A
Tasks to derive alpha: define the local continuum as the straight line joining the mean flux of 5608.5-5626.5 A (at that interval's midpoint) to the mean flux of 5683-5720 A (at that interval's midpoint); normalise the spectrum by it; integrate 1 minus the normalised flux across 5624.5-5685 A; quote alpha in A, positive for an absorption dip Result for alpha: -2.05 A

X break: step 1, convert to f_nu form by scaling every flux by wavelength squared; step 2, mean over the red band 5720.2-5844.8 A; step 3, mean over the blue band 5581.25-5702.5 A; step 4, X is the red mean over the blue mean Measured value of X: 1.1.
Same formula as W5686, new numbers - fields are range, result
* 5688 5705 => 4.03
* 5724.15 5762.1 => 4.13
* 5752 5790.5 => 3.57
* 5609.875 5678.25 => 3.85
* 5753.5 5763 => 4.44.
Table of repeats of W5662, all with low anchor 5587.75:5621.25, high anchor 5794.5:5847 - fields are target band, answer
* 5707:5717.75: 0.22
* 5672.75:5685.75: -0.34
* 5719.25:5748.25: -0.47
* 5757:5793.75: 1.80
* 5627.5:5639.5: -0.54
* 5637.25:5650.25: -0.25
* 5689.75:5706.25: 0.44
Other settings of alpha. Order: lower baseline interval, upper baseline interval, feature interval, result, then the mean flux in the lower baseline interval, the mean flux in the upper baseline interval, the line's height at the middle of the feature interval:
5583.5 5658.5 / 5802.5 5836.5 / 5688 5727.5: 0.81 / 4.19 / 4.43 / 4.3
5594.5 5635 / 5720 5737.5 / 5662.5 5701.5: 0.17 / 4.22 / 4.34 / 4.29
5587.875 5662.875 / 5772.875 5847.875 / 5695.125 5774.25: -0.01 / 4.2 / 4.35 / 4.29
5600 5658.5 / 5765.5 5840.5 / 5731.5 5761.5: -1.15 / 4.24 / 4.32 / 4.3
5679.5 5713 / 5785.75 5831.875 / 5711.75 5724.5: -0.27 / 4.14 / 4.3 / 4.17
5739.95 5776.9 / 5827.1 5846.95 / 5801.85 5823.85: 0.52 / 4.35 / 4.58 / 4.51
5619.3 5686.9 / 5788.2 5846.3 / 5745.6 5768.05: 0.18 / 4.27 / 4.4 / 4.36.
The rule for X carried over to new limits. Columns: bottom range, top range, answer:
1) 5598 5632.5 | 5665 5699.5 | 1.05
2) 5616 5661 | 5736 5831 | 1.07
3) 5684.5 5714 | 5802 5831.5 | 1.11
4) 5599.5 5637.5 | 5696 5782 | 1.06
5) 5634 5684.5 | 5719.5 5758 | 1.06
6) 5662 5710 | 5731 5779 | 1.06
